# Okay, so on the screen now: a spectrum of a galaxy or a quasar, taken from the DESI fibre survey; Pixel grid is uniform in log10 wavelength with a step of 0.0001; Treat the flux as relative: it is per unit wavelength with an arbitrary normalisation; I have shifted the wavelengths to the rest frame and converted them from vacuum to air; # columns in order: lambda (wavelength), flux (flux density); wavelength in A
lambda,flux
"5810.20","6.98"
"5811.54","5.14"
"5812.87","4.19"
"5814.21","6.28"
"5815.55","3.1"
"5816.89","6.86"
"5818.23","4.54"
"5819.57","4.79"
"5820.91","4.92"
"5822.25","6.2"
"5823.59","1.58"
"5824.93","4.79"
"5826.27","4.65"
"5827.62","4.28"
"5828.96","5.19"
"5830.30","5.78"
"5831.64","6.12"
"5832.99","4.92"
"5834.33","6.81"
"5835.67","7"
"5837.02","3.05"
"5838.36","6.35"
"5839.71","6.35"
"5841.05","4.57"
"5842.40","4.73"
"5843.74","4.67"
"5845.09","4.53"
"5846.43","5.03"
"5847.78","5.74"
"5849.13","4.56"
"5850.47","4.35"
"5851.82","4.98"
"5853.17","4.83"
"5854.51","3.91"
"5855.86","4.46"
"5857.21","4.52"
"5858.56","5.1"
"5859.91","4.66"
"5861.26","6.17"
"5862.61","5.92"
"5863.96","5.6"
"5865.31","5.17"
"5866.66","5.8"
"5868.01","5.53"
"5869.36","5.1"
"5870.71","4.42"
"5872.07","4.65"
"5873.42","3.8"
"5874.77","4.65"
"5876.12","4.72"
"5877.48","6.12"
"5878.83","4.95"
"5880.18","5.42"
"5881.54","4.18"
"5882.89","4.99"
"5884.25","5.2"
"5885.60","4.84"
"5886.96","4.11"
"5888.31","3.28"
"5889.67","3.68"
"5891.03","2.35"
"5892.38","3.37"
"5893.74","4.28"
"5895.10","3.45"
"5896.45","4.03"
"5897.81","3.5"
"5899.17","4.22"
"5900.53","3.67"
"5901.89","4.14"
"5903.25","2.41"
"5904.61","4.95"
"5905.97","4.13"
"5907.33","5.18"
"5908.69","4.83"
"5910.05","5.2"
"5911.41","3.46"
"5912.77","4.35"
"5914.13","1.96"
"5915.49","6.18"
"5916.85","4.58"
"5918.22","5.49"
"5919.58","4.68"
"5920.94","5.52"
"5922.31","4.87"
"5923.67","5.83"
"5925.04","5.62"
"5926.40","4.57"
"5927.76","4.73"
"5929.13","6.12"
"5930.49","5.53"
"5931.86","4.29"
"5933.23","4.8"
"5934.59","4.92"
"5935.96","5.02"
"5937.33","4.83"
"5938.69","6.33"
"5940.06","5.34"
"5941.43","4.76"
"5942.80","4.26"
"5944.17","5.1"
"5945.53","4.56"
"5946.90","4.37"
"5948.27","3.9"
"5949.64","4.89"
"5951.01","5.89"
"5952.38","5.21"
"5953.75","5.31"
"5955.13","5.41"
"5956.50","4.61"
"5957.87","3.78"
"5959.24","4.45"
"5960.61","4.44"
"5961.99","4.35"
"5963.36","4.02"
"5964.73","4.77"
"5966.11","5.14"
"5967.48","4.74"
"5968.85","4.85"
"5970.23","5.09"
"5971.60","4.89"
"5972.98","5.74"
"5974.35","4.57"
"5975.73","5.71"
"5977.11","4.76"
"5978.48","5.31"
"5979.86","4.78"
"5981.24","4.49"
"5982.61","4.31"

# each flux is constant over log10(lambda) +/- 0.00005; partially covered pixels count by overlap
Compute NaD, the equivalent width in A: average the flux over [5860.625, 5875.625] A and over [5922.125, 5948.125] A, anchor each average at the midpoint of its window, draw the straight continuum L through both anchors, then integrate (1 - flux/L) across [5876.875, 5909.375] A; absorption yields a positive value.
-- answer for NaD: 5.7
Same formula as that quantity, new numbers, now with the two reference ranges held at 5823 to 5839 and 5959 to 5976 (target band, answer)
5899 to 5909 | 1.5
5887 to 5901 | 3.8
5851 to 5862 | 0.4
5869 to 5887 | 0.6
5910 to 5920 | 1.0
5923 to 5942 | -1.2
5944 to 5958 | 0.0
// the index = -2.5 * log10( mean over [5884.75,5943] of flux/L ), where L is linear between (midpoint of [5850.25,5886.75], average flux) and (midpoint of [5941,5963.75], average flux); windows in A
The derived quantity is 0.067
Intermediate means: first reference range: 4.96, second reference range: 4.67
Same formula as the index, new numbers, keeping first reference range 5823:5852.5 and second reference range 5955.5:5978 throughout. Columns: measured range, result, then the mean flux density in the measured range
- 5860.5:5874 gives -0.06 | 5.22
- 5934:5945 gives -0.06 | 5.06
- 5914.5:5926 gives -0.08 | 5.24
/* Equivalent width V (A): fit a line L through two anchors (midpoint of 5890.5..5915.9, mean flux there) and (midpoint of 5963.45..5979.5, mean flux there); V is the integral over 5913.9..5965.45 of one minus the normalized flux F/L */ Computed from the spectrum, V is -4.5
